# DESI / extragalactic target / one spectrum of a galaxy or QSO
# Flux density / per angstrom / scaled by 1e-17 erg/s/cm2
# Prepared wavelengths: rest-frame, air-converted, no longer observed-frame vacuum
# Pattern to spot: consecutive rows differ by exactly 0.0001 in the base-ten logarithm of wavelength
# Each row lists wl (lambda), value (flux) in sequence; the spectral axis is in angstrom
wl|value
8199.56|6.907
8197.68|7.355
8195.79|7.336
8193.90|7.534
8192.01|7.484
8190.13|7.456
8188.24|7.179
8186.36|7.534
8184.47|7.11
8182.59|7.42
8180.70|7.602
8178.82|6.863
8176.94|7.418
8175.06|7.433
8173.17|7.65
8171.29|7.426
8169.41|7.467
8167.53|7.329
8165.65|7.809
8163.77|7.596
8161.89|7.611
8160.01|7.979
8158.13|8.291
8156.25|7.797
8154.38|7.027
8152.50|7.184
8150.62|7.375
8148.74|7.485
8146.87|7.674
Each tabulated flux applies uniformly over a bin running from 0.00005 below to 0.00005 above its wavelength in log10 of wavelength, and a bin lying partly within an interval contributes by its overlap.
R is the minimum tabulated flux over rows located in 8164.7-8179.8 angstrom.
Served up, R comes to 6.863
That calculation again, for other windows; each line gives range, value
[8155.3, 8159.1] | 7.797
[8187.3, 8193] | 7.179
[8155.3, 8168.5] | 7.329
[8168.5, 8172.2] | 7.426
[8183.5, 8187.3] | 7.11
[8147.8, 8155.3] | 7.027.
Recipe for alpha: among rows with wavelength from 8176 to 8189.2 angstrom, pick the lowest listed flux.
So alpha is 6.863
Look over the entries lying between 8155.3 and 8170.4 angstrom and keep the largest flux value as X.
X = 8.291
